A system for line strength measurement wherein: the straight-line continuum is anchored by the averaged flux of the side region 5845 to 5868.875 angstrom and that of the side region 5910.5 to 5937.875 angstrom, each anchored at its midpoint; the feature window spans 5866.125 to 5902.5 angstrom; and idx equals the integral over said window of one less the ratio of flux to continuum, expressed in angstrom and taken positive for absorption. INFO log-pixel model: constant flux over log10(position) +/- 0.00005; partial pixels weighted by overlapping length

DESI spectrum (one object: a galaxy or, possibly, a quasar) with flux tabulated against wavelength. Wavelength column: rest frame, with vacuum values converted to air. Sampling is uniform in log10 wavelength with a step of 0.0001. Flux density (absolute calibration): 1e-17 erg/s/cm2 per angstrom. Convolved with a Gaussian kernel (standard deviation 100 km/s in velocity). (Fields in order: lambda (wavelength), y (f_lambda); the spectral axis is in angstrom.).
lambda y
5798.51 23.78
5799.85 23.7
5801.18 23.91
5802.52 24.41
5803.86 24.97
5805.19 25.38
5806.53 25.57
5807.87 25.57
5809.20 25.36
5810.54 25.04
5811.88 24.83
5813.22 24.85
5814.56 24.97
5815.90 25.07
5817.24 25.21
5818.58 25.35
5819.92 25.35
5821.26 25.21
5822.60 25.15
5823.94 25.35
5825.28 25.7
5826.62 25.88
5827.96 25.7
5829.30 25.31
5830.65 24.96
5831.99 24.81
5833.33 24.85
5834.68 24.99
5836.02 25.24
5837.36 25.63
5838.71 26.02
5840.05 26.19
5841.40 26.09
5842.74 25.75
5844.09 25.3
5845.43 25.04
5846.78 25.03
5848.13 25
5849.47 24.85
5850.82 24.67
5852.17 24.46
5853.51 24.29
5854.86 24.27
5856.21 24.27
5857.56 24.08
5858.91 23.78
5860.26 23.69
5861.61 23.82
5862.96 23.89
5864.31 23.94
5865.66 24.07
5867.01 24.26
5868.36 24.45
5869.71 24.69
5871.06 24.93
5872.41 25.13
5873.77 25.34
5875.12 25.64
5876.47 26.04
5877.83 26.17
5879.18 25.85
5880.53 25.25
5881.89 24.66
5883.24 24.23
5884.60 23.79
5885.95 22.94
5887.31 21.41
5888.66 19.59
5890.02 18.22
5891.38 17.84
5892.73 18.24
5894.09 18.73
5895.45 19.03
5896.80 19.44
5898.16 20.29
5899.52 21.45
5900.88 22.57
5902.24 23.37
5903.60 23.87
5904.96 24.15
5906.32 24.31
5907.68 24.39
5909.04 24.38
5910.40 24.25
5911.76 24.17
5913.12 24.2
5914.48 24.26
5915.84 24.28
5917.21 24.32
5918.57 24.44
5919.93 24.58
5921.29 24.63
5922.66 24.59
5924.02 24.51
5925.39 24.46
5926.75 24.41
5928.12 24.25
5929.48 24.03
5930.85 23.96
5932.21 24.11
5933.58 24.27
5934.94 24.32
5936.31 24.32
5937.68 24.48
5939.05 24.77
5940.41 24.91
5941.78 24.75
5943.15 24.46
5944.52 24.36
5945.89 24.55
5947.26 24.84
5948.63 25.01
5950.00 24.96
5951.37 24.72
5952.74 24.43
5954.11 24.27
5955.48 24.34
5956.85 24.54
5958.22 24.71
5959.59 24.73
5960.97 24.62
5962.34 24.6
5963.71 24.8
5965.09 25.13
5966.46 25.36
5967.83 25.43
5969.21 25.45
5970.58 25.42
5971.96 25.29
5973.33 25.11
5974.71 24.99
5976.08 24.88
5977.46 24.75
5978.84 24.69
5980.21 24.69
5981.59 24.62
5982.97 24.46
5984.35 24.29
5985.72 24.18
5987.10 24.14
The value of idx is 2.4 angstrom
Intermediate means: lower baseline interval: 24.3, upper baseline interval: 24.3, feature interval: 22.7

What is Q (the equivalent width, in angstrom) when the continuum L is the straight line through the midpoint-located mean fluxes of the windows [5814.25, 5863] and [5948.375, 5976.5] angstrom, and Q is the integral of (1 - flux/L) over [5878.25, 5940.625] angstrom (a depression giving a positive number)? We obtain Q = 4.30 angstrom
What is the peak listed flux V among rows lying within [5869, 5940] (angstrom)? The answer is 26.17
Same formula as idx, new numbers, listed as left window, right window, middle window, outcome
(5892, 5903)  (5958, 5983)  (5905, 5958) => -4.6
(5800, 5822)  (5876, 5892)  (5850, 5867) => -0.3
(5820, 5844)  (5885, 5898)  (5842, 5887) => -4.9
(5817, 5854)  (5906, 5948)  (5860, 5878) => 0.2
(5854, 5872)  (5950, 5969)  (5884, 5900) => 2.8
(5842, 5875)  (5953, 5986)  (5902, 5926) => 0.4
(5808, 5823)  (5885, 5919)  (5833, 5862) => -1.0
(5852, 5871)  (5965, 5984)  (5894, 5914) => 1.5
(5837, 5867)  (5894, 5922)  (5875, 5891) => 0.3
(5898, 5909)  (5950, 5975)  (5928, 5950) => -0.2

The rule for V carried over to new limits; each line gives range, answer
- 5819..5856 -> 26.19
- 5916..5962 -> 25.01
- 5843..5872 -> 25.3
